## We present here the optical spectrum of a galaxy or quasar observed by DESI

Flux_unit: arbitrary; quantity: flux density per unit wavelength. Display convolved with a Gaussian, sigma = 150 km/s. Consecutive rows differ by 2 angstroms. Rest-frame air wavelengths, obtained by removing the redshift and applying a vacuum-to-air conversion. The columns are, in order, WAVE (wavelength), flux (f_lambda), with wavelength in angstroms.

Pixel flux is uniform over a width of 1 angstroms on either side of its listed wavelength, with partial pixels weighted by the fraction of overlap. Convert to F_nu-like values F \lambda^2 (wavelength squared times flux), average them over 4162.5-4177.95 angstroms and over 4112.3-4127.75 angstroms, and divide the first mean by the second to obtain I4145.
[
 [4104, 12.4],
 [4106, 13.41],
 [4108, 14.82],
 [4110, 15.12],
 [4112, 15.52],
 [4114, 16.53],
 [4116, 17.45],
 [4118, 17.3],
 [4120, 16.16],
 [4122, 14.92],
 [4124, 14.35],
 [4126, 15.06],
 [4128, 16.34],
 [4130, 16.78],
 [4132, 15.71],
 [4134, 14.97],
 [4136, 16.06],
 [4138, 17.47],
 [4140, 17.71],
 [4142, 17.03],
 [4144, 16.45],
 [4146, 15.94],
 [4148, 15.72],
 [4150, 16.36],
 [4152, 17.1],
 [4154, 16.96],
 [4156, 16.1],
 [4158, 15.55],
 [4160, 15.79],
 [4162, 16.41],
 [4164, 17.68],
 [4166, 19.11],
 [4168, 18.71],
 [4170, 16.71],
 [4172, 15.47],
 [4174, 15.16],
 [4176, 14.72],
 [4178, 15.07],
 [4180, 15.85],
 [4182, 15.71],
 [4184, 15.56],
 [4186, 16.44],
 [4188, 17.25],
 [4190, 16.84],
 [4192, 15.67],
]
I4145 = 1.1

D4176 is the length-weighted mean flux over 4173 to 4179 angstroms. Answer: 15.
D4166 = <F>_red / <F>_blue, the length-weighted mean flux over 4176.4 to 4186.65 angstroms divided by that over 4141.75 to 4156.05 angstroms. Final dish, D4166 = 0.95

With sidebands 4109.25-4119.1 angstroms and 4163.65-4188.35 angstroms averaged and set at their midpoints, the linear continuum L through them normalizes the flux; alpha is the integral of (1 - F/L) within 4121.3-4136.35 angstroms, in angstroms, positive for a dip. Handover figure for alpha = 0.8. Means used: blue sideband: 16.4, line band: 15.5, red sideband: 16.4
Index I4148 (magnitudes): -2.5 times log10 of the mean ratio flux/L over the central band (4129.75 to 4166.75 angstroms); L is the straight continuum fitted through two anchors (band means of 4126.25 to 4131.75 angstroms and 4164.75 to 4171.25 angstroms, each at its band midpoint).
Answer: 0.04 mag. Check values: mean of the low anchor 16.2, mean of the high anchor 18.1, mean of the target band 16.6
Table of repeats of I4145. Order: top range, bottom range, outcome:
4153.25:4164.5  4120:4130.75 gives 1.07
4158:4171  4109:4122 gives 1.09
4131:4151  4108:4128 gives 1.05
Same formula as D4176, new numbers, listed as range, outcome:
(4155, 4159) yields 15.8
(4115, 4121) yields 17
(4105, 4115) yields 15.1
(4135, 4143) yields 17.1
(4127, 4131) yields 16.6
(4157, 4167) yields 16.9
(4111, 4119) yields 16.7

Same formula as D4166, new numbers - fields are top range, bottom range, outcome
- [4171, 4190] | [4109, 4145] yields 0.97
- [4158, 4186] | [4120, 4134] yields 1.05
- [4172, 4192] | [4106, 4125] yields 1.01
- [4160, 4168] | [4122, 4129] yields 1.16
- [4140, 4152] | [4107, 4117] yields 1.04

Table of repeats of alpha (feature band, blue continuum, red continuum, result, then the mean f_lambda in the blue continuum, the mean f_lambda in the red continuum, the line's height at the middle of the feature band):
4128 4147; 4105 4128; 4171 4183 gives -1.2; 15.5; 15.3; 15.5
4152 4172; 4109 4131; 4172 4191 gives -1.3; 16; 15.8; 15.9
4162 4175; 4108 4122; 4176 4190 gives -0.9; 16.1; 16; 16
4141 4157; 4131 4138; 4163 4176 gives -0.1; 15.8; 17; 16.3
